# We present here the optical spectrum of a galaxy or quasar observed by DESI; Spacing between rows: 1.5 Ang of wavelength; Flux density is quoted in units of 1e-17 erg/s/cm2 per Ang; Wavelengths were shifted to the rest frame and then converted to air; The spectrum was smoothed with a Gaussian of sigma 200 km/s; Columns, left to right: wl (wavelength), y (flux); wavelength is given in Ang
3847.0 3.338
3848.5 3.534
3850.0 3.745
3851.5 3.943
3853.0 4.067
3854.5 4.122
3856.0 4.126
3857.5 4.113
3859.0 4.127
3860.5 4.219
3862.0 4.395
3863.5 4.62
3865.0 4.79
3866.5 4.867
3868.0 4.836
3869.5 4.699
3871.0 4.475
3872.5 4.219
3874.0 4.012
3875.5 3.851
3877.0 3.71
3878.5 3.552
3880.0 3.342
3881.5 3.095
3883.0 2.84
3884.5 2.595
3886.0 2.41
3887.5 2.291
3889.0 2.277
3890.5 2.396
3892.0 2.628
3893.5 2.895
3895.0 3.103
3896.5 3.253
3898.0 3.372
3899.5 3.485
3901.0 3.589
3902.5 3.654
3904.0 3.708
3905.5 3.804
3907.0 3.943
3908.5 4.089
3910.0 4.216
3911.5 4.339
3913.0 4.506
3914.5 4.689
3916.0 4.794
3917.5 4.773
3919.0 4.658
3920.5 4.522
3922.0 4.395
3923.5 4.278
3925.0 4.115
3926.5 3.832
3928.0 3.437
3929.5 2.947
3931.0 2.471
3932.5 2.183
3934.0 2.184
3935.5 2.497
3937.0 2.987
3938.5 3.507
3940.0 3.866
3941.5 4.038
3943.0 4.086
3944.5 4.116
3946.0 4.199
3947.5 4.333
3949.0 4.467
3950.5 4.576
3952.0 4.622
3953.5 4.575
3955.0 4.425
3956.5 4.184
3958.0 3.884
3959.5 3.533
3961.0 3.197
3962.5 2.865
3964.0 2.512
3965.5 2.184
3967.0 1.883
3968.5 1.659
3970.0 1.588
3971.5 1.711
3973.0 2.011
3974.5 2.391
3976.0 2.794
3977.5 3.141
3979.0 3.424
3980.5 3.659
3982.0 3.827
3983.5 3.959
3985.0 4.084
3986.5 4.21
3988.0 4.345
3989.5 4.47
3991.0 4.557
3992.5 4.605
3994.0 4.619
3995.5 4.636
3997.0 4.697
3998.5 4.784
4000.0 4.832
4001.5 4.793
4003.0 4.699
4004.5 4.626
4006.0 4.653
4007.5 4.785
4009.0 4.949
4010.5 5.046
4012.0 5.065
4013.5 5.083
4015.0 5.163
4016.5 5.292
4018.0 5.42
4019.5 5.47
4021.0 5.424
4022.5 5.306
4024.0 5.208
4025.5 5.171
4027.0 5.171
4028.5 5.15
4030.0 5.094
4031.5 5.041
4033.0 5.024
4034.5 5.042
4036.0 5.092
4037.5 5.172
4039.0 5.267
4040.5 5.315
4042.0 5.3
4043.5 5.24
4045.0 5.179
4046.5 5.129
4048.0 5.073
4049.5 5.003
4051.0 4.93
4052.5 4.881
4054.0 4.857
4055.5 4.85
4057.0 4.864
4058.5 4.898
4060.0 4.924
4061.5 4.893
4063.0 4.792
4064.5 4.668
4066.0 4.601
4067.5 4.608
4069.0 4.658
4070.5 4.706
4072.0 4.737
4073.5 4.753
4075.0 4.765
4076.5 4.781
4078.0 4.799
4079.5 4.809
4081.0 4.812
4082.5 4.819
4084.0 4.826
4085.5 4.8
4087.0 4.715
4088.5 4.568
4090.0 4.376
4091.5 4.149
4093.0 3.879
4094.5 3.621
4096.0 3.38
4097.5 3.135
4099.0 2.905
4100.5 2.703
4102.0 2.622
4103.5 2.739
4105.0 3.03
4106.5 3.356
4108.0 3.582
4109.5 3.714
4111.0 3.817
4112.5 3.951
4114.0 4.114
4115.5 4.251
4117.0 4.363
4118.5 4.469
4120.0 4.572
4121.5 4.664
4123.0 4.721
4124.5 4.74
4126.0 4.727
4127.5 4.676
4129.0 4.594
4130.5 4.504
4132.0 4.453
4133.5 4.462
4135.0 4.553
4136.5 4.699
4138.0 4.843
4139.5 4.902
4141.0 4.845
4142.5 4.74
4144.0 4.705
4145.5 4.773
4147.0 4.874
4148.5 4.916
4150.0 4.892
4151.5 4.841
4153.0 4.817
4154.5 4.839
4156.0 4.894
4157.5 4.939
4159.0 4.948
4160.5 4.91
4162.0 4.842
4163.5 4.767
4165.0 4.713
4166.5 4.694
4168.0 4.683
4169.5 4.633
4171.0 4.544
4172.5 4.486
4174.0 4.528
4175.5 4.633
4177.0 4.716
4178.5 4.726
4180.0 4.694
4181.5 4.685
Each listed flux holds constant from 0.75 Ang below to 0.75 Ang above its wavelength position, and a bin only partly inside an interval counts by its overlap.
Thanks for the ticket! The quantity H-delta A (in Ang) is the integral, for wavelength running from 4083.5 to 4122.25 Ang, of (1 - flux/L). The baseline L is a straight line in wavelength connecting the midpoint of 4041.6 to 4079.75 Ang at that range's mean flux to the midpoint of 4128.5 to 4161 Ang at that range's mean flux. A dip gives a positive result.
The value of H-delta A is 7.8 Ang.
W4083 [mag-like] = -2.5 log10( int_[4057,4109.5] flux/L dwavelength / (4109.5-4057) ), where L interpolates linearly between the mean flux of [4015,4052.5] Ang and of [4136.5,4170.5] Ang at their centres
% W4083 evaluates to 0.19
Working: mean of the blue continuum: 5.18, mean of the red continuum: 4.81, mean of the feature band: 4.22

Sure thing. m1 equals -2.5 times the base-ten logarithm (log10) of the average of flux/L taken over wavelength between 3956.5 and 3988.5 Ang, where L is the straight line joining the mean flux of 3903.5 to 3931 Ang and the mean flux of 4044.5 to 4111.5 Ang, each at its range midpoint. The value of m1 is 0.36 mag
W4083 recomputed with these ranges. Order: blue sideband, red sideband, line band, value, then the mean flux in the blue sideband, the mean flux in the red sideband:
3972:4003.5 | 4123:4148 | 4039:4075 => -0.14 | 4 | 4.7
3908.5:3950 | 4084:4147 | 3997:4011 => -0.20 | 3.88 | 4.17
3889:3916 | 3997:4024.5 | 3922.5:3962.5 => 0.12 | 3.62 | 5.02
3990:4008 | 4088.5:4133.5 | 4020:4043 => -0.16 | 4.69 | 3.94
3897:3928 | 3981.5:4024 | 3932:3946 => 0.28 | 4.11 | 4.78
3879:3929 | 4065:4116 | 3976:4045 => -0.22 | 3.61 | 4.09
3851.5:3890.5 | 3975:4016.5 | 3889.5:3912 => 0.14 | 3.8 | 4.43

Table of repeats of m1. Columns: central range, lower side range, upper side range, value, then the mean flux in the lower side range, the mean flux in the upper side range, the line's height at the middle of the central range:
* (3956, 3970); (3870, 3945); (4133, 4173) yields 0.35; 3.56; 4.77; 3.84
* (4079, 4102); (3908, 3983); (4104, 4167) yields 0.06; 3.54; 4.53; 4.3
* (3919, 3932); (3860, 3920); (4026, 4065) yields 0.08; 3.78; 5.04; 4.06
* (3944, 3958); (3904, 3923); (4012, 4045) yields 0.07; 4.37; 5.21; 4.64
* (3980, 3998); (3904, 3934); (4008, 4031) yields 0.12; 3.95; 5.19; 4.82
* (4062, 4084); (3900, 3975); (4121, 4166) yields -0.09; 3.58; 4.76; 4.36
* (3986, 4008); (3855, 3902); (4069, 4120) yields -0.19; 3.62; 4.08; 3.87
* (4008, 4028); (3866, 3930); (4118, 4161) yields -0.22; 3.73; 4.74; 4.23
